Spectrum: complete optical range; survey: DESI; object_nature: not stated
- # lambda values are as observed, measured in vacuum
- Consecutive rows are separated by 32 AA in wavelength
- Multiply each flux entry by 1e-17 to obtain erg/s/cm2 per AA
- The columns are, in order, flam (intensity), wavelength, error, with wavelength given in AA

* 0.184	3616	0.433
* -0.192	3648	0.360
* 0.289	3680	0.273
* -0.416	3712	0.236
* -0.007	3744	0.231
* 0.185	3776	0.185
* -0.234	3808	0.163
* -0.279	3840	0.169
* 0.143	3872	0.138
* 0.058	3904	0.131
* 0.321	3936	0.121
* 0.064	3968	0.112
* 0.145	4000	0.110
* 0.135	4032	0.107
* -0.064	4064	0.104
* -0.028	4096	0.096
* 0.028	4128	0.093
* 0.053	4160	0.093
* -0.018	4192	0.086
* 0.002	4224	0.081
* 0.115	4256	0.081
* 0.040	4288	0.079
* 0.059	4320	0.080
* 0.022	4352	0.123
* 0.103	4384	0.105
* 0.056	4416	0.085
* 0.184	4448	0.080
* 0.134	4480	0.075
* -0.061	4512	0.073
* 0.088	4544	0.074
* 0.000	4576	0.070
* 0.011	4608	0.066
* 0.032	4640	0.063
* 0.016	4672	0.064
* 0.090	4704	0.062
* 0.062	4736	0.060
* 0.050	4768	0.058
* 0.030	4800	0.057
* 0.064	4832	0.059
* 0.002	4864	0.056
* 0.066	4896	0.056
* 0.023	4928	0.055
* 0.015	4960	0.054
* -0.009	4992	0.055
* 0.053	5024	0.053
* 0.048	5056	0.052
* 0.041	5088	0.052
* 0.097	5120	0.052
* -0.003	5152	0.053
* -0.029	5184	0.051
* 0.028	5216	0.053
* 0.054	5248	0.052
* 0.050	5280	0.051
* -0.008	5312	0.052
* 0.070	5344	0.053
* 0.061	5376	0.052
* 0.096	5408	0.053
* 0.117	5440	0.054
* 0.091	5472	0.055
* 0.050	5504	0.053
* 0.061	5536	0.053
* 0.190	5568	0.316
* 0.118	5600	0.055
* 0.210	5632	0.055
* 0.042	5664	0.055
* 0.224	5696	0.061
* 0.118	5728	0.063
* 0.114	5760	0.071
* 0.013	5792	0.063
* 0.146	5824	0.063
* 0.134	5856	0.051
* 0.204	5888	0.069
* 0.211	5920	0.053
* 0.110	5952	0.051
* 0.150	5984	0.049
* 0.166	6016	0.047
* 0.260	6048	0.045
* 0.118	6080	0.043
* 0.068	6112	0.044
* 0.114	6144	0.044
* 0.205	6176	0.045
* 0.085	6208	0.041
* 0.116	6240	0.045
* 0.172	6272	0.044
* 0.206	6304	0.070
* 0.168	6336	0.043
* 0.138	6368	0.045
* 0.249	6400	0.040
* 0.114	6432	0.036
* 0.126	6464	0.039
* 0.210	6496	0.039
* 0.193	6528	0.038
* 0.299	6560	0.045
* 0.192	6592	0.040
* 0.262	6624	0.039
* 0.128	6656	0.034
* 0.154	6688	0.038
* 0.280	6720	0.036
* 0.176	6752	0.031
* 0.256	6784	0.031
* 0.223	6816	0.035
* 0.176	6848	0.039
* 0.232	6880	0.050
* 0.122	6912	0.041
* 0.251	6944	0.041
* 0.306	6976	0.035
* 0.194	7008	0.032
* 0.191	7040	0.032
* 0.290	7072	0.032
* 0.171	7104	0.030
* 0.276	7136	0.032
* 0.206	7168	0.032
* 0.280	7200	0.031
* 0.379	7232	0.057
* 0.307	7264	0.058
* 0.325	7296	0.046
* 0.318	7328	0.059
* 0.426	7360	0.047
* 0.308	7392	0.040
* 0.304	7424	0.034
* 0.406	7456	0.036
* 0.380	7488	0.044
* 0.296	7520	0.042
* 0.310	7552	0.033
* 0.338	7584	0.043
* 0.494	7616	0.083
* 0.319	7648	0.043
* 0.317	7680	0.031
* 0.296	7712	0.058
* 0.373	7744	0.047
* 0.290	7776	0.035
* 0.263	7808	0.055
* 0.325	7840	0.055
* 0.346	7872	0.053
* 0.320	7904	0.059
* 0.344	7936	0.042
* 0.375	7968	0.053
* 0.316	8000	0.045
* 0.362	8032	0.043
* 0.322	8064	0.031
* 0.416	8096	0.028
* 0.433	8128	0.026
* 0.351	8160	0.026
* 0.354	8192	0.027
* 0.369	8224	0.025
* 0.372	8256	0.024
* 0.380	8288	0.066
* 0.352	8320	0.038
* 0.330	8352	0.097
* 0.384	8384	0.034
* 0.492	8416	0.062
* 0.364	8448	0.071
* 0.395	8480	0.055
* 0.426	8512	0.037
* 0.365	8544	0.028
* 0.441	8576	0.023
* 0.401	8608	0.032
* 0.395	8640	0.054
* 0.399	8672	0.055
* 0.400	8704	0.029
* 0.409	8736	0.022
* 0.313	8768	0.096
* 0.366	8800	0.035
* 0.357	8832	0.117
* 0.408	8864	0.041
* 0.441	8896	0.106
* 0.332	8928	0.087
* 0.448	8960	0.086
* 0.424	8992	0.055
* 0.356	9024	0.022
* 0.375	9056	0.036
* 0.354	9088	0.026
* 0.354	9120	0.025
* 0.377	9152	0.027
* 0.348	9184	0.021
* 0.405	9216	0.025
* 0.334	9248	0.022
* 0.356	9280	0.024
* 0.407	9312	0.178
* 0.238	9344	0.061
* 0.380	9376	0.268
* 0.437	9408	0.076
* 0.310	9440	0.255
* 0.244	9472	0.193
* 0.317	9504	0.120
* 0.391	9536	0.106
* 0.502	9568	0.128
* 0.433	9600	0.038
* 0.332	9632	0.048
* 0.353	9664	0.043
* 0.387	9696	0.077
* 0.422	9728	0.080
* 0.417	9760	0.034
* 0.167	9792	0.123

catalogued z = 0.80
